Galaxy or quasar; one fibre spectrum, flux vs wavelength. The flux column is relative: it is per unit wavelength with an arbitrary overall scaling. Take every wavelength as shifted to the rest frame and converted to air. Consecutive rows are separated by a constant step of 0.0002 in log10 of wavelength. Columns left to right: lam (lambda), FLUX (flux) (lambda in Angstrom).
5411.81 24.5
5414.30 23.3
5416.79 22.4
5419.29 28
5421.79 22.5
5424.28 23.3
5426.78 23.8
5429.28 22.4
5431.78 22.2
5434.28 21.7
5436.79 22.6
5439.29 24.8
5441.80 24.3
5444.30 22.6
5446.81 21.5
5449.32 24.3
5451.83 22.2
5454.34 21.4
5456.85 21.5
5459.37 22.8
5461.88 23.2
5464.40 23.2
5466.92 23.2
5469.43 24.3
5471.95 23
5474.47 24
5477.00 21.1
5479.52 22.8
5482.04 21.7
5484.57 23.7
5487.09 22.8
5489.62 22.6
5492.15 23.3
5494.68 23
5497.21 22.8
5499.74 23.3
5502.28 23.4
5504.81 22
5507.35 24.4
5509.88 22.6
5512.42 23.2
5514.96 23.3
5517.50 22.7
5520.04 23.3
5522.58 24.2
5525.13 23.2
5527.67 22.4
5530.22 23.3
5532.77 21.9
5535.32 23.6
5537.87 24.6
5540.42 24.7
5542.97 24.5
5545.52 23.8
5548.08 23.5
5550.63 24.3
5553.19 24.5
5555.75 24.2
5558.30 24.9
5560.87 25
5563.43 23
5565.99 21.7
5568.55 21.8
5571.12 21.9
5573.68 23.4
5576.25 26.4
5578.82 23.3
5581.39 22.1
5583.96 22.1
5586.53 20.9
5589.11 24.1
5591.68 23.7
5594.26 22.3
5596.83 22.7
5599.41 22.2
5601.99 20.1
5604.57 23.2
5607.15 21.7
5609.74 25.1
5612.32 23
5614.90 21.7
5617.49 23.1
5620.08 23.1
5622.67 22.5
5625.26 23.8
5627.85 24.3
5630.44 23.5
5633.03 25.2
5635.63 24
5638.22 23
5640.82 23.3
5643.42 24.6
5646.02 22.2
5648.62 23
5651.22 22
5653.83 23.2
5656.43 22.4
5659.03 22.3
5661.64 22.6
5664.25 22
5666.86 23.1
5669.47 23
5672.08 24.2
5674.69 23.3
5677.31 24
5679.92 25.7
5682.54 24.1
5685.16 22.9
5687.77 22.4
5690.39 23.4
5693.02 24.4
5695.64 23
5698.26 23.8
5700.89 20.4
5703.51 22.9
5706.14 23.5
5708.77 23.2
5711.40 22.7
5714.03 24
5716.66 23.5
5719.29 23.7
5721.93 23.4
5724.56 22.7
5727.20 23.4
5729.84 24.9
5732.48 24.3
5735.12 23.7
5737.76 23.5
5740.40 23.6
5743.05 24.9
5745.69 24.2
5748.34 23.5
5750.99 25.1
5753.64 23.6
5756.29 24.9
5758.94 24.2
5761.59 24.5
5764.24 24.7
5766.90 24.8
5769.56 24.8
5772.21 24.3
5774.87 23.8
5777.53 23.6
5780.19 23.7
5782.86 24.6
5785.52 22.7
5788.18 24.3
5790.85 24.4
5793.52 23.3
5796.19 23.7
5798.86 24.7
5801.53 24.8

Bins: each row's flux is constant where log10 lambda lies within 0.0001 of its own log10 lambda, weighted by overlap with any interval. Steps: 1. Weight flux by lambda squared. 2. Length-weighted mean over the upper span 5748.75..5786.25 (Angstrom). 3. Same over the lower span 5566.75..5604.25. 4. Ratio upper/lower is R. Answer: 1.14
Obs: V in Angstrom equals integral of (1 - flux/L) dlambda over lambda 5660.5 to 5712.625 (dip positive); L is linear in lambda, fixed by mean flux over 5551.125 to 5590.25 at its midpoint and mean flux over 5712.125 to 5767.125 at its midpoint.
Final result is 1.2 Angstrom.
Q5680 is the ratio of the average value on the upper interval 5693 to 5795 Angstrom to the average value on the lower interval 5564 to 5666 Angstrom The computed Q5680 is 1.0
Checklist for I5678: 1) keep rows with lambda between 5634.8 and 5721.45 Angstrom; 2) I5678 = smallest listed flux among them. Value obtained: 20.4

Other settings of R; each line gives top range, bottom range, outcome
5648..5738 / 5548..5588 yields 1.04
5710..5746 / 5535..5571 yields 1.06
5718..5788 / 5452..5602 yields 1.13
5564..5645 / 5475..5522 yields 1.04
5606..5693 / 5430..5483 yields 1.10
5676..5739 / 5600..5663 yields 1.05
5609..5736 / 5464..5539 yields 1.07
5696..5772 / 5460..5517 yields 1.13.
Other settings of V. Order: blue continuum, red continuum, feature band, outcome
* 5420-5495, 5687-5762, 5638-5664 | 0.7 Angstrom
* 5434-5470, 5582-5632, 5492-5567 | -2.1 Angstrom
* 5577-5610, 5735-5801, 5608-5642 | -1.0 Angstrom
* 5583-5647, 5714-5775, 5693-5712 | 0.7 Angstrom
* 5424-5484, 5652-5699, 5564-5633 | 0.8 Angstrom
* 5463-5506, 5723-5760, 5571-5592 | 0.2 Angstrom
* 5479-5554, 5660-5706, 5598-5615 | 0.6 Angstrom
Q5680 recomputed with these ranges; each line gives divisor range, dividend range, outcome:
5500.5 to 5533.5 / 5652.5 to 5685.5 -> 1.01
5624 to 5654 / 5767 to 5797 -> 1.02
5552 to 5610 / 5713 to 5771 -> 1.05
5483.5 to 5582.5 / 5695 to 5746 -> 1.00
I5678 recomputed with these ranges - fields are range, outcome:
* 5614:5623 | 21.7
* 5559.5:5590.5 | 20.9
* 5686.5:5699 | 22.4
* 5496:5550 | 21.9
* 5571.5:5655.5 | 20.1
